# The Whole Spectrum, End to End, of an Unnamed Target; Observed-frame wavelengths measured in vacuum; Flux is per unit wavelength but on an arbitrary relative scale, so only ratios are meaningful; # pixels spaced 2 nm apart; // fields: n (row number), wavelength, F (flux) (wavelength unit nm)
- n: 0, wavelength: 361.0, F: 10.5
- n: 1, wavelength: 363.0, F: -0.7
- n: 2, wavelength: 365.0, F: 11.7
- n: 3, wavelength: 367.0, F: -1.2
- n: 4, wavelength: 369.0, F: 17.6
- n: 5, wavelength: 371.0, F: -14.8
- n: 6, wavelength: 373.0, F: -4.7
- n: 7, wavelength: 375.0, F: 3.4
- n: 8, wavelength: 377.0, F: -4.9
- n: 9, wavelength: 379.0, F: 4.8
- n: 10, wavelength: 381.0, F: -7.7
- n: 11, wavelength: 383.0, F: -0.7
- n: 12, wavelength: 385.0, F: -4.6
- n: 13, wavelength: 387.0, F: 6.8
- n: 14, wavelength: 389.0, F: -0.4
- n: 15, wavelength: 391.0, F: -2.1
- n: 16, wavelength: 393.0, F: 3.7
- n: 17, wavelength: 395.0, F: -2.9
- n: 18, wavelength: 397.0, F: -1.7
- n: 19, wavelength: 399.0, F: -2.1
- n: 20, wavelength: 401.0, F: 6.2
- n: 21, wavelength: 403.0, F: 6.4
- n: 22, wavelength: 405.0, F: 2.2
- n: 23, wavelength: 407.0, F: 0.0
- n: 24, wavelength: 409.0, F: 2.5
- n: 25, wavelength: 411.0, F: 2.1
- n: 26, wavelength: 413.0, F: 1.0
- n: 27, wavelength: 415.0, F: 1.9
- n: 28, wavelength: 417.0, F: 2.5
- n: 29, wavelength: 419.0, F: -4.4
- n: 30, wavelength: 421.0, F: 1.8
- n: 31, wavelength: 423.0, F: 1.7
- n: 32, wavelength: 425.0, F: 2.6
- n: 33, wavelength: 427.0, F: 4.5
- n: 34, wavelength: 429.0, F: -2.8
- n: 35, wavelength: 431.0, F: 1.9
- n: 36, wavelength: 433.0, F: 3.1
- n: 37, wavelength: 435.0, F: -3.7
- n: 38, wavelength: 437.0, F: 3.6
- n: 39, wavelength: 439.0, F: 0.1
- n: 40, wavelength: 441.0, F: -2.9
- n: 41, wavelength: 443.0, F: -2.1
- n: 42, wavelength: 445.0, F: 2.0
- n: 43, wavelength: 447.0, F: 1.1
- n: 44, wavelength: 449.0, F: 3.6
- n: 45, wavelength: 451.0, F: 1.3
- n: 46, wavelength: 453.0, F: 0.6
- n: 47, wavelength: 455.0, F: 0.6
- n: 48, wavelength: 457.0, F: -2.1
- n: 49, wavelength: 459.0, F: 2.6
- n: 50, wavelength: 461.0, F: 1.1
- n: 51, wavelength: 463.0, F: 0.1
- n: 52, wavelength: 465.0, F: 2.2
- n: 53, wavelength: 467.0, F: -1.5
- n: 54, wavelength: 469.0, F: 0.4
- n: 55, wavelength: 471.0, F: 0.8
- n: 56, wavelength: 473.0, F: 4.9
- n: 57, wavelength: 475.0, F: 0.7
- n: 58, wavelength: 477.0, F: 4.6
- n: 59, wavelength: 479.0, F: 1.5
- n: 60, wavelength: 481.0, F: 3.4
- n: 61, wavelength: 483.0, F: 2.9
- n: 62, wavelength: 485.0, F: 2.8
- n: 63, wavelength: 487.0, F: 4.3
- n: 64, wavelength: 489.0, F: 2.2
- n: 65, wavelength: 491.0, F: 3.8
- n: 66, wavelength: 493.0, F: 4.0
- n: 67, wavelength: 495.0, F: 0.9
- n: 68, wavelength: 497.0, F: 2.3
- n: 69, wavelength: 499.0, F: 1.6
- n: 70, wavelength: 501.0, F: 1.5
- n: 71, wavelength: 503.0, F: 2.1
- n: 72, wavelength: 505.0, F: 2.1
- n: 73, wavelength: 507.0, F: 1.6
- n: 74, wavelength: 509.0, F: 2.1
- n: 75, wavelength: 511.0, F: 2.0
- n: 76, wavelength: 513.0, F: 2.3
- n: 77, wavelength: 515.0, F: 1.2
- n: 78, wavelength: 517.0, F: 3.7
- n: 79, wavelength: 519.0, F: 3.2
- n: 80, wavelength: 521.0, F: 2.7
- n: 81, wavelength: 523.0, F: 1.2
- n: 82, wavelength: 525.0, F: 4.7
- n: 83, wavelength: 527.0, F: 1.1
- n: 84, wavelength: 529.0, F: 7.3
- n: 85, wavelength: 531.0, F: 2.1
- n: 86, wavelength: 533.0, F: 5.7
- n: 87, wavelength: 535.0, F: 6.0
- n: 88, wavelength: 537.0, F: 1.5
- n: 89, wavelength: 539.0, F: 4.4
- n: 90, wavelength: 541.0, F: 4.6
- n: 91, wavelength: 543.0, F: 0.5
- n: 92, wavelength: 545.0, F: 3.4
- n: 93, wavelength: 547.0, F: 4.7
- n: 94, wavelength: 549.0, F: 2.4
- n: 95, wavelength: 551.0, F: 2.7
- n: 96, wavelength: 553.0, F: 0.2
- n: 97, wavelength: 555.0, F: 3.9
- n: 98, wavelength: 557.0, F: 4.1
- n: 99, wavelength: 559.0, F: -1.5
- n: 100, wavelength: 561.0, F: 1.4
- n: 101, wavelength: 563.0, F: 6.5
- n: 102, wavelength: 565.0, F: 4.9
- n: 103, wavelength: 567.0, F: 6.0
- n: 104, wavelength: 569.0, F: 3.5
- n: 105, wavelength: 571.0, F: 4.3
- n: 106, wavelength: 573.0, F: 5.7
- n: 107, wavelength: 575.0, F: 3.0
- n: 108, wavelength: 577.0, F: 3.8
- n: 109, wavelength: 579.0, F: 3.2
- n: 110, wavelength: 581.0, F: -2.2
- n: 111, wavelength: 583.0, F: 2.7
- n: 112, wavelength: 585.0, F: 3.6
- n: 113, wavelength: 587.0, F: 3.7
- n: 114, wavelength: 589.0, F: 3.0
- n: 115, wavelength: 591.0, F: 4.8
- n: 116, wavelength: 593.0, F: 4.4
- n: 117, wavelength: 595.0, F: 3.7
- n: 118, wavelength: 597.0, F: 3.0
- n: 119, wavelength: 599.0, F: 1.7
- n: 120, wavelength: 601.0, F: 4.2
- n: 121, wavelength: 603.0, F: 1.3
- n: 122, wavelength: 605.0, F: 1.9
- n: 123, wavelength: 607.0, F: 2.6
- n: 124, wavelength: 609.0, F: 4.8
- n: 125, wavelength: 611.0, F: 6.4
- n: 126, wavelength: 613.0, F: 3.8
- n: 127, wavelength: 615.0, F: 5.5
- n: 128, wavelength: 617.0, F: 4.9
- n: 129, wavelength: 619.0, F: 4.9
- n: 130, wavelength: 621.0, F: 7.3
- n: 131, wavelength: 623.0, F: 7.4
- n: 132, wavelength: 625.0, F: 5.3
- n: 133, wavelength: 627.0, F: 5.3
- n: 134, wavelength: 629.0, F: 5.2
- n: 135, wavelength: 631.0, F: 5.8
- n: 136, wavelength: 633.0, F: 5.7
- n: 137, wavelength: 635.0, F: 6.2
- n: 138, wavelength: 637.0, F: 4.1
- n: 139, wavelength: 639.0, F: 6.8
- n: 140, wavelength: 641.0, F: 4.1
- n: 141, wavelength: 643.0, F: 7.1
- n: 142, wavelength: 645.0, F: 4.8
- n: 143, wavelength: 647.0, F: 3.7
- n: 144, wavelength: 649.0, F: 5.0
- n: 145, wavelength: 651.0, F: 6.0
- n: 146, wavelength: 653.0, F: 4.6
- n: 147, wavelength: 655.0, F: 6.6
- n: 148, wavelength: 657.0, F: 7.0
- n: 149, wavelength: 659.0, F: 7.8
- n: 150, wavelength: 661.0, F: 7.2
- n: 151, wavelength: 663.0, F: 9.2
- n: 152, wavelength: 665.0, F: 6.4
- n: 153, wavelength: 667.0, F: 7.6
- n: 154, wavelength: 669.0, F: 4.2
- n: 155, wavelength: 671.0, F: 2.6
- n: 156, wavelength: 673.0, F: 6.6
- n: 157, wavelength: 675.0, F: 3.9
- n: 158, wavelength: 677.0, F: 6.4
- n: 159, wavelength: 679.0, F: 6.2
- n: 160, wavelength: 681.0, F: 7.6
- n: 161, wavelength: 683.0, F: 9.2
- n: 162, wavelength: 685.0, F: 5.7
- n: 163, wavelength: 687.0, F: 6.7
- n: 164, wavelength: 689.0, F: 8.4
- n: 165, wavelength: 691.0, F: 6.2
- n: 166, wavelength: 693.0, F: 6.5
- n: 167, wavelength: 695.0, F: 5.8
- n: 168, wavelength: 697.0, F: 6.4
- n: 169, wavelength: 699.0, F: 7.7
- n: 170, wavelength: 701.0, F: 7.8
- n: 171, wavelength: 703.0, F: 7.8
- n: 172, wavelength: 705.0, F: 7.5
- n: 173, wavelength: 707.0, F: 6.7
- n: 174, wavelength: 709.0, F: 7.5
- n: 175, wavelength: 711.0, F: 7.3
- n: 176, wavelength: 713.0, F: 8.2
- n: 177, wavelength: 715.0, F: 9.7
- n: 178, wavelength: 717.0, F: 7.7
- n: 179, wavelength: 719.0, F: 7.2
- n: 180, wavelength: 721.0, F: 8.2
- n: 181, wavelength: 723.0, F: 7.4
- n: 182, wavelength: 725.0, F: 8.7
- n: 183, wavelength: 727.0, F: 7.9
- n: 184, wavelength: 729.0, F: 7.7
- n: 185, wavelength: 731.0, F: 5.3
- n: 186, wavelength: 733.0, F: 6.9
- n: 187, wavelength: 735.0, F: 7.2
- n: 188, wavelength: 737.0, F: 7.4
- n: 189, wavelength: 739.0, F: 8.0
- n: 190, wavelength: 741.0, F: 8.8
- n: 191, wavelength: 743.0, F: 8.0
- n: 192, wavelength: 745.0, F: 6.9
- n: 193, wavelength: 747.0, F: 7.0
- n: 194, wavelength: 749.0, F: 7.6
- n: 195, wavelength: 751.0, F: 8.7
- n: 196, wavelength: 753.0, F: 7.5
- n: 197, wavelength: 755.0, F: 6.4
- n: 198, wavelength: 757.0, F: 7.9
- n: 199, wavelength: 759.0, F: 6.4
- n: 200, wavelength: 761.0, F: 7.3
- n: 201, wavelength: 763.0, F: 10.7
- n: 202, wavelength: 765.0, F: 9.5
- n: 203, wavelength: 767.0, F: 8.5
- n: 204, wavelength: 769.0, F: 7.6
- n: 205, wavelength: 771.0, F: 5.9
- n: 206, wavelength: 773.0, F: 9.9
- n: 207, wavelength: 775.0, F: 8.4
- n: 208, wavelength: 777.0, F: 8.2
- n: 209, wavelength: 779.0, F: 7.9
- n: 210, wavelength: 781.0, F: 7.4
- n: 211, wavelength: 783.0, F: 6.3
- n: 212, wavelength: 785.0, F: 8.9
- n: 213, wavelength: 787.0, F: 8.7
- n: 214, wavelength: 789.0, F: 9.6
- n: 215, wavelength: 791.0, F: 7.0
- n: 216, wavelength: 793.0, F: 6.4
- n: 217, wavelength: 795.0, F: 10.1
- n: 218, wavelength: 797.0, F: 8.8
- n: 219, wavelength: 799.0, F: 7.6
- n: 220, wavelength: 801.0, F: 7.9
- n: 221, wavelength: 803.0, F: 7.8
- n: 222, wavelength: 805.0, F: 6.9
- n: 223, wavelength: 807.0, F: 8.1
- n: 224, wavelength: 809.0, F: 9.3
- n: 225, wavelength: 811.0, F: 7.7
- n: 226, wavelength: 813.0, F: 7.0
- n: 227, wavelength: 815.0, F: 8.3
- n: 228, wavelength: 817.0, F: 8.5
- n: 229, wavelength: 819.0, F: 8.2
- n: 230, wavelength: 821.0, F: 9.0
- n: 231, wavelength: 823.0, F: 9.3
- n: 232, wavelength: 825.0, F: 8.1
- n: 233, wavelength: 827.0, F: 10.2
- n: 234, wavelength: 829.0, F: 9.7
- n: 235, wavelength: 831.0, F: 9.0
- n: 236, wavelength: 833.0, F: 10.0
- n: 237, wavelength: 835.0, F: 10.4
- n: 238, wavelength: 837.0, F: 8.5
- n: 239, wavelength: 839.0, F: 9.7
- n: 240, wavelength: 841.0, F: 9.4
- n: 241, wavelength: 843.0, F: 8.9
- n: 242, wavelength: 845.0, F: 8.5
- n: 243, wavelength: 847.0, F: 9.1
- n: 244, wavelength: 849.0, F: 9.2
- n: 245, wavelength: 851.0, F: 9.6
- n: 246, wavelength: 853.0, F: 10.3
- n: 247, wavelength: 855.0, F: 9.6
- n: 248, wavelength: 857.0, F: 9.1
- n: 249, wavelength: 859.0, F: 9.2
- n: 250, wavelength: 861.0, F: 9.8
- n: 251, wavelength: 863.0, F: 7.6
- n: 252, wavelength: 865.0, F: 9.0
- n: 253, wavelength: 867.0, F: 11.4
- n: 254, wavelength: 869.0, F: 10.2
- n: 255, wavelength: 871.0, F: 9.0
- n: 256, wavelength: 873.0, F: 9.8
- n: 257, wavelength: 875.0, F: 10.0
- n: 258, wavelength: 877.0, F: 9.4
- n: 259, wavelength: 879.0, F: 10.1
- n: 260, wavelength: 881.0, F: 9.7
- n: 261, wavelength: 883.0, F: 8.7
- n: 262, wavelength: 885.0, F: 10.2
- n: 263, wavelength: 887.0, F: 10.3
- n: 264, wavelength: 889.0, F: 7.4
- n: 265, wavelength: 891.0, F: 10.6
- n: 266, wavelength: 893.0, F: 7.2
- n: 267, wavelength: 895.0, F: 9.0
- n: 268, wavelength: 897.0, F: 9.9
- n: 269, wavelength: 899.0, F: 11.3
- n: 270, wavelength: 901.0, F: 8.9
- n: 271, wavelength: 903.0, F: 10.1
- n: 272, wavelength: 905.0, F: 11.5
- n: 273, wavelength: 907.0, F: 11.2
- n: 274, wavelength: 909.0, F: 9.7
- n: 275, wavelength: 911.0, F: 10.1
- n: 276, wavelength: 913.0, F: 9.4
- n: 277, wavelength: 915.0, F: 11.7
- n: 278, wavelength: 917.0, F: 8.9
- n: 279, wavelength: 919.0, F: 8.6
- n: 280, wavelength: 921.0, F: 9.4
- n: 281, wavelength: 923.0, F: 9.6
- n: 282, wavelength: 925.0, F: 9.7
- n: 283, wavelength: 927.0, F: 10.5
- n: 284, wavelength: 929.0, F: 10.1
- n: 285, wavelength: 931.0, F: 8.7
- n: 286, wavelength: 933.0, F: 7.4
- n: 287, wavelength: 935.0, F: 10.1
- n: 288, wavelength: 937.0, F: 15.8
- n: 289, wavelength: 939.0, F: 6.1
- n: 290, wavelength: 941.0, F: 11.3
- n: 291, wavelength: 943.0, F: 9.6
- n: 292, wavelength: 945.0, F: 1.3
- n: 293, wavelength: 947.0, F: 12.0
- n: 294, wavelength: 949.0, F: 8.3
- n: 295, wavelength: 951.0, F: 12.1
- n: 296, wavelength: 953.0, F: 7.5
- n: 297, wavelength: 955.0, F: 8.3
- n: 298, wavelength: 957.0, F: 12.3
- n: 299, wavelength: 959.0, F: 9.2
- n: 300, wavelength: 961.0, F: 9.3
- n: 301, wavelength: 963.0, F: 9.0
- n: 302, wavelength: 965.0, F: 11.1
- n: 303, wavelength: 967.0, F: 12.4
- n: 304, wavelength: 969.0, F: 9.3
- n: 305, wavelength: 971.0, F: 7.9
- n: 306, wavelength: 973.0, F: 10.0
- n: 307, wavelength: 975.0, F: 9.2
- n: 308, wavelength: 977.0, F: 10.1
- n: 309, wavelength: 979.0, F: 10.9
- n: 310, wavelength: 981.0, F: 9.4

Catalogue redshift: 0.56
